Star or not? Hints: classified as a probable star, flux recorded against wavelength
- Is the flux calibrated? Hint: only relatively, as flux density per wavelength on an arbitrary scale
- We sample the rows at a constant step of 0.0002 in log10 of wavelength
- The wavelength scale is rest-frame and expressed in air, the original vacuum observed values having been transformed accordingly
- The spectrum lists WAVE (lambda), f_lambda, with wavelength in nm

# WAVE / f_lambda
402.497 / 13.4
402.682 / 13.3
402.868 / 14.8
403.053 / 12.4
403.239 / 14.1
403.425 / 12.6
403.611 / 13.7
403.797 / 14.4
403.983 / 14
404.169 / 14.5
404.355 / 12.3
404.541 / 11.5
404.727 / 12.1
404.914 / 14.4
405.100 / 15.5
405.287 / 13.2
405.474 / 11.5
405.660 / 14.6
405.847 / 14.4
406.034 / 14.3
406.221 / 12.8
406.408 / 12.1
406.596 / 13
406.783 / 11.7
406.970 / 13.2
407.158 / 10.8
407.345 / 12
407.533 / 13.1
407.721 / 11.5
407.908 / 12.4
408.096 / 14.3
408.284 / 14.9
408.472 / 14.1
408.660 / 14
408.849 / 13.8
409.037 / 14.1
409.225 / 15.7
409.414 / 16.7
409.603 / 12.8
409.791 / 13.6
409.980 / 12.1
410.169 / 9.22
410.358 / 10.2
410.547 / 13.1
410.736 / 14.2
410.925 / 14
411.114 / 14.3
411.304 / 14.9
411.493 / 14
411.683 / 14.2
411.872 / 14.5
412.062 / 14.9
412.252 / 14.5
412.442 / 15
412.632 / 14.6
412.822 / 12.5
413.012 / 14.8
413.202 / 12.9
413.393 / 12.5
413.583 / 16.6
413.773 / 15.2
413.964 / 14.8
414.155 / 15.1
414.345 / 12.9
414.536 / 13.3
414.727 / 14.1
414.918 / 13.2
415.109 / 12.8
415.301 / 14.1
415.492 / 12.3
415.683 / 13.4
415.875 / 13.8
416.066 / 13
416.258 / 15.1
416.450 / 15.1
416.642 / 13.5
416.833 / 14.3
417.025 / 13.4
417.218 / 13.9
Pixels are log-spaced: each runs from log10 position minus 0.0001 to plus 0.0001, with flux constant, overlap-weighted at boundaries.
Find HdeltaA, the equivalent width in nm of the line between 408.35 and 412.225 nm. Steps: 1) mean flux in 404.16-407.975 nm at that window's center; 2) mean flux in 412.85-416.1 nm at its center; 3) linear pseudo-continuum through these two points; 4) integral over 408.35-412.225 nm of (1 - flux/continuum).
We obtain -0.12 nm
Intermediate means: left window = 12.9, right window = 13.8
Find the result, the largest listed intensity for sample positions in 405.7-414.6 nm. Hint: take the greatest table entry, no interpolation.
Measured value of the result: 16.7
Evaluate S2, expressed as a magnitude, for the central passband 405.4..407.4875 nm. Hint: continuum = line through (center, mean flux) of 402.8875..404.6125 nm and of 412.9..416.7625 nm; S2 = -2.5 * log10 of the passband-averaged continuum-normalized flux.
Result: 0.06 mag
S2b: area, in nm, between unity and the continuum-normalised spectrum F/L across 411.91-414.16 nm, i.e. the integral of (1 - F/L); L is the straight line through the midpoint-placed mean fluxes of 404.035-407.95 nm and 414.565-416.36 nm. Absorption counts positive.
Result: -0.18 nm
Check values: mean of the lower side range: 12.9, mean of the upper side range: 13.5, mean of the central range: 14.4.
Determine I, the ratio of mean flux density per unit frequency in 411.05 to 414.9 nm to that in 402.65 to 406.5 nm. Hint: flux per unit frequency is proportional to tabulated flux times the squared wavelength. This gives 1.10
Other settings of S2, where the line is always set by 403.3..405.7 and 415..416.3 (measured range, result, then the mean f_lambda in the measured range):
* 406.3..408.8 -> 0.044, 12.9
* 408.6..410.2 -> -0.024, 13.7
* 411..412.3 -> -0.082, 14.5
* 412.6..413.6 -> -0.026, 13.7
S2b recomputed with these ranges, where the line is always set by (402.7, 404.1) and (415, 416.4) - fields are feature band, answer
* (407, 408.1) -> 0.11 nm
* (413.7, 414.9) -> -0.05 nm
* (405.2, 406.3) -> 0.02 nm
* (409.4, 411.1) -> 0.11 nm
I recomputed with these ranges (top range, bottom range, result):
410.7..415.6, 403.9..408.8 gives 1.11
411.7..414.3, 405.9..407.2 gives 1.17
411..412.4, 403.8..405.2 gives 1.11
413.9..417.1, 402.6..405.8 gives 1.08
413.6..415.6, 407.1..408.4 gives 1.12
